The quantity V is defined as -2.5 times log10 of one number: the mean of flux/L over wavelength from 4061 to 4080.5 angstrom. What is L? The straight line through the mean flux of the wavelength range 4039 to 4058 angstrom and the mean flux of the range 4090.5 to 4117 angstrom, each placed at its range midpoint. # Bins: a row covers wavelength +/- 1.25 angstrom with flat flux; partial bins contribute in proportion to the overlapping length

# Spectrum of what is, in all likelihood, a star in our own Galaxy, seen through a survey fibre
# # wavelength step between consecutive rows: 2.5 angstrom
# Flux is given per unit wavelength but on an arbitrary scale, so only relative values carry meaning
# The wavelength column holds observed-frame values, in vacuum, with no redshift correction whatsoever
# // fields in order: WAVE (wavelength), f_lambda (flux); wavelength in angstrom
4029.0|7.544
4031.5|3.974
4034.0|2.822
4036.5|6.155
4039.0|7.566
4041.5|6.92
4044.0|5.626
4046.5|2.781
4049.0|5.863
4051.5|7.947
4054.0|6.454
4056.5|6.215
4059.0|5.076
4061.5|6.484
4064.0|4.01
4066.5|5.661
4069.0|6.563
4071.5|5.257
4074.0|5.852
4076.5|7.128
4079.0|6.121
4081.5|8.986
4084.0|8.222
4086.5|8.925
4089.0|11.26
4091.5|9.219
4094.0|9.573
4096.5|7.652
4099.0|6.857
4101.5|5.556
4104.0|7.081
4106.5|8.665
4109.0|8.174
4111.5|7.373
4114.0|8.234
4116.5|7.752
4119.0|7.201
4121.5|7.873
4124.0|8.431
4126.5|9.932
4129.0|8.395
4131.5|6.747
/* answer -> 0.15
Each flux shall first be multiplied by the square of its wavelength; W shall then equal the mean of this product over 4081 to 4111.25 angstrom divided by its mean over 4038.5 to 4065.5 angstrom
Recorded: 1.45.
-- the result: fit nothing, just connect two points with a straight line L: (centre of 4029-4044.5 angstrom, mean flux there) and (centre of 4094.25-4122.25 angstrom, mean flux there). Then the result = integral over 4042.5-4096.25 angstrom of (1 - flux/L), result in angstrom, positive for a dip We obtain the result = -2.02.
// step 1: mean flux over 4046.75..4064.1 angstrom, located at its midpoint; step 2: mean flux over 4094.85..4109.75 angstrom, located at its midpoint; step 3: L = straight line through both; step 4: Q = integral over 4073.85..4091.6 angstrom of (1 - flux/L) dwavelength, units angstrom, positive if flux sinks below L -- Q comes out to -3.9 angstrom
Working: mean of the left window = 5.95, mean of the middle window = 8.3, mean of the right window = 7.36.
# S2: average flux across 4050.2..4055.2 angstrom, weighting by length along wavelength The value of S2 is 7.19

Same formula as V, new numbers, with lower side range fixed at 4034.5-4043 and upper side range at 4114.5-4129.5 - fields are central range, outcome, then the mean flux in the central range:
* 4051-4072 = 0.18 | 5.92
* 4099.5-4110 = 0.08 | 7.31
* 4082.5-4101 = -0.14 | 8.69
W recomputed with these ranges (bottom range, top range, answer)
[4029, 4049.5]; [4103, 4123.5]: 1.52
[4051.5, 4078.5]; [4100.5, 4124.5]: 1.31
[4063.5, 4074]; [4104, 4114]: 1.47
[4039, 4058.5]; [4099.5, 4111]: 1.25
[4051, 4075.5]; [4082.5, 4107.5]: 1.43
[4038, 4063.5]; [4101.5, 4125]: 1.33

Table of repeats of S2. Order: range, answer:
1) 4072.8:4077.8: 6.49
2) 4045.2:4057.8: 5.85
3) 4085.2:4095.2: 9.74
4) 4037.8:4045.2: 6.71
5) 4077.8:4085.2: 7.78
